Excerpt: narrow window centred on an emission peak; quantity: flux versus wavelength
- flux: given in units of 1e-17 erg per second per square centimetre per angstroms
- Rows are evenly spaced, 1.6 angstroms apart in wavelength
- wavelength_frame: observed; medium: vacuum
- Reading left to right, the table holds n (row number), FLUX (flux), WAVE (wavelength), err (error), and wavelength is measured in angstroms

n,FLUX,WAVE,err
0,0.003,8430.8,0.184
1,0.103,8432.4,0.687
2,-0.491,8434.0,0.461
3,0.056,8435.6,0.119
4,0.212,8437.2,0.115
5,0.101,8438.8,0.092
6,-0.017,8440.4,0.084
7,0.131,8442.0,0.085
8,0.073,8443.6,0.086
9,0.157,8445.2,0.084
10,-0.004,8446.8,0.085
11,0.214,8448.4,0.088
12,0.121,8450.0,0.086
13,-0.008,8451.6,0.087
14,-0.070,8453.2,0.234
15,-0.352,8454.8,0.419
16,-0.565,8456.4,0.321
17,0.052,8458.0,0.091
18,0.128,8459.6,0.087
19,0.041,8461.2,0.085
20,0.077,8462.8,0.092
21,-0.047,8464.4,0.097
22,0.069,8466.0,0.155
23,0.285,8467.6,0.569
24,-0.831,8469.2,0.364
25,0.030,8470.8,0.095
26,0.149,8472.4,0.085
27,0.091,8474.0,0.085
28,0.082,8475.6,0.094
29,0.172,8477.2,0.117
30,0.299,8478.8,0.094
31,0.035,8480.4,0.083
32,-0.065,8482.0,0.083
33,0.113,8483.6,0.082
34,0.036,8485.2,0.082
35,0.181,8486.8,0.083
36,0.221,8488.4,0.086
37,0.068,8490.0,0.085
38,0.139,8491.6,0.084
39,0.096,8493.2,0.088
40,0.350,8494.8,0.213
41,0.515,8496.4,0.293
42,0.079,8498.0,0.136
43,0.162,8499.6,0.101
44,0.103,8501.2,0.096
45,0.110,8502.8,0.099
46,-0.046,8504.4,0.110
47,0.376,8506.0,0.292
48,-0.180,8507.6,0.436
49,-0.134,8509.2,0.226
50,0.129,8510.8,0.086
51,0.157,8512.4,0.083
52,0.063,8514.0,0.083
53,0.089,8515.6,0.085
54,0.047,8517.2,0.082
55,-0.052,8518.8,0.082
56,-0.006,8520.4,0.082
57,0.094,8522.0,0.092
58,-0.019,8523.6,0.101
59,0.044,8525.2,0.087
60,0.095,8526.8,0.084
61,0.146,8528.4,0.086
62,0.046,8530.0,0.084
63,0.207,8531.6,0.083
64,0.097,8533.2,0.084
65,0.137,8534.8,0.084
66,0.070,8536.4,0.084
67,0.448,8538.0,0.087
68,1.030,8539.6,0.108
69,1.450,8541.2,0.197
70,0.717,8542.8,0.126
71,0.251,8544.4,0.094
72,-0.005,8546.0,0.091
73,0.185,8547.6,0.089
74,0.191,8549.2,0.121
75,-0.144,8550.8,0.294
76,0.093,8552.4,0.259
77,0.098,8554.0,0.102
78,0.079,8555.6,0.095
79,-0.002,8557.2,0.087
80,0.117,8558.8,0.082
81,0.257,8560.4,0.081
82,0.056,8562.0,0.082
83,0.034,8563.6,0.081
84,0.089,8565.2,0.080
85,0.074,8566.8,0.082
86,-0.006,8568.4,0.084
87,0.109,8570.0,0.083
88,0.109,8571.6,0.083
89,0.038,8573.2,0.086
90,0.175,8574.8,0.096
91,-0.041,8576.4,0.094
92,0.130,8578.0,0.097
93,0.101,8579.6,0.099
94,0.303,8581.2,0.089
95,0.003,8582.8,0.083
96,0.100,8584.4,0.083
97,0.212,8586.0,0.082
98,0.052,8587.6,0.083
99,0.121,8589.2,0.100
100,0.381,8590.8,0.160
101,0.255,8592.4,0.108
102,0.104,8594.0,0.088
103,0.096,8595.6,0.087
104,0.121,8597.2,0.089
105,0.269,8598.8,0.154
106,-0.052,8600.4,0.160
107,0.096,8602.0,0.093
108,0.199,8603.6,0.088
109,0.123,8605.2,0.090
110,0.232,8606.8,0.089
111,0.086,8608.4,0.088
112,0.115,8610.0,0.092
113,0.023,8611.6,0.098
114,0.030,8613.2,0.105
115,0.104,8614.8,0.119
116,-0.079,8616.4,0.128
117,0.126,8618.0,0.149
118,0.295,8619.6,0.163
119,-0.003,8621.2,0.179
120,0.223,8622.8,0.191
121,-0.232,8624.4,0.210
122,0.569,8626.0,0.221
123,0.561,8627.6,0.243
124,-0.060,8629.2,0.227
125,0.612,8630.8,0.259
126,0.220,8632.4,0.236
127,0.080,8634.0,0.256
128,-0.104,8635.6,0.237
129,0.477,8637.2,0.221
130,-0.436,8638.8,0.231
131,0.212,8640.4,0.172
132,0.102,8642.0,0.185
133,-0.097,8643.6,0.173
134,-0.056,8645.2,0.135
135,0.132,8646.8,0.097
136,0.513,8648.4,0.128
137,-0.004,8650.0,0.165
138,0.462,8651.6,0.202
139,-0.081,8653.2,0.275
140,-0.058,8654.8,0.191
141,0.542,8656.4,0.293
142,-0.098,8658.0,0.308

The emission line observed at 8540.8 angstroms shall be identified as H-gamma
